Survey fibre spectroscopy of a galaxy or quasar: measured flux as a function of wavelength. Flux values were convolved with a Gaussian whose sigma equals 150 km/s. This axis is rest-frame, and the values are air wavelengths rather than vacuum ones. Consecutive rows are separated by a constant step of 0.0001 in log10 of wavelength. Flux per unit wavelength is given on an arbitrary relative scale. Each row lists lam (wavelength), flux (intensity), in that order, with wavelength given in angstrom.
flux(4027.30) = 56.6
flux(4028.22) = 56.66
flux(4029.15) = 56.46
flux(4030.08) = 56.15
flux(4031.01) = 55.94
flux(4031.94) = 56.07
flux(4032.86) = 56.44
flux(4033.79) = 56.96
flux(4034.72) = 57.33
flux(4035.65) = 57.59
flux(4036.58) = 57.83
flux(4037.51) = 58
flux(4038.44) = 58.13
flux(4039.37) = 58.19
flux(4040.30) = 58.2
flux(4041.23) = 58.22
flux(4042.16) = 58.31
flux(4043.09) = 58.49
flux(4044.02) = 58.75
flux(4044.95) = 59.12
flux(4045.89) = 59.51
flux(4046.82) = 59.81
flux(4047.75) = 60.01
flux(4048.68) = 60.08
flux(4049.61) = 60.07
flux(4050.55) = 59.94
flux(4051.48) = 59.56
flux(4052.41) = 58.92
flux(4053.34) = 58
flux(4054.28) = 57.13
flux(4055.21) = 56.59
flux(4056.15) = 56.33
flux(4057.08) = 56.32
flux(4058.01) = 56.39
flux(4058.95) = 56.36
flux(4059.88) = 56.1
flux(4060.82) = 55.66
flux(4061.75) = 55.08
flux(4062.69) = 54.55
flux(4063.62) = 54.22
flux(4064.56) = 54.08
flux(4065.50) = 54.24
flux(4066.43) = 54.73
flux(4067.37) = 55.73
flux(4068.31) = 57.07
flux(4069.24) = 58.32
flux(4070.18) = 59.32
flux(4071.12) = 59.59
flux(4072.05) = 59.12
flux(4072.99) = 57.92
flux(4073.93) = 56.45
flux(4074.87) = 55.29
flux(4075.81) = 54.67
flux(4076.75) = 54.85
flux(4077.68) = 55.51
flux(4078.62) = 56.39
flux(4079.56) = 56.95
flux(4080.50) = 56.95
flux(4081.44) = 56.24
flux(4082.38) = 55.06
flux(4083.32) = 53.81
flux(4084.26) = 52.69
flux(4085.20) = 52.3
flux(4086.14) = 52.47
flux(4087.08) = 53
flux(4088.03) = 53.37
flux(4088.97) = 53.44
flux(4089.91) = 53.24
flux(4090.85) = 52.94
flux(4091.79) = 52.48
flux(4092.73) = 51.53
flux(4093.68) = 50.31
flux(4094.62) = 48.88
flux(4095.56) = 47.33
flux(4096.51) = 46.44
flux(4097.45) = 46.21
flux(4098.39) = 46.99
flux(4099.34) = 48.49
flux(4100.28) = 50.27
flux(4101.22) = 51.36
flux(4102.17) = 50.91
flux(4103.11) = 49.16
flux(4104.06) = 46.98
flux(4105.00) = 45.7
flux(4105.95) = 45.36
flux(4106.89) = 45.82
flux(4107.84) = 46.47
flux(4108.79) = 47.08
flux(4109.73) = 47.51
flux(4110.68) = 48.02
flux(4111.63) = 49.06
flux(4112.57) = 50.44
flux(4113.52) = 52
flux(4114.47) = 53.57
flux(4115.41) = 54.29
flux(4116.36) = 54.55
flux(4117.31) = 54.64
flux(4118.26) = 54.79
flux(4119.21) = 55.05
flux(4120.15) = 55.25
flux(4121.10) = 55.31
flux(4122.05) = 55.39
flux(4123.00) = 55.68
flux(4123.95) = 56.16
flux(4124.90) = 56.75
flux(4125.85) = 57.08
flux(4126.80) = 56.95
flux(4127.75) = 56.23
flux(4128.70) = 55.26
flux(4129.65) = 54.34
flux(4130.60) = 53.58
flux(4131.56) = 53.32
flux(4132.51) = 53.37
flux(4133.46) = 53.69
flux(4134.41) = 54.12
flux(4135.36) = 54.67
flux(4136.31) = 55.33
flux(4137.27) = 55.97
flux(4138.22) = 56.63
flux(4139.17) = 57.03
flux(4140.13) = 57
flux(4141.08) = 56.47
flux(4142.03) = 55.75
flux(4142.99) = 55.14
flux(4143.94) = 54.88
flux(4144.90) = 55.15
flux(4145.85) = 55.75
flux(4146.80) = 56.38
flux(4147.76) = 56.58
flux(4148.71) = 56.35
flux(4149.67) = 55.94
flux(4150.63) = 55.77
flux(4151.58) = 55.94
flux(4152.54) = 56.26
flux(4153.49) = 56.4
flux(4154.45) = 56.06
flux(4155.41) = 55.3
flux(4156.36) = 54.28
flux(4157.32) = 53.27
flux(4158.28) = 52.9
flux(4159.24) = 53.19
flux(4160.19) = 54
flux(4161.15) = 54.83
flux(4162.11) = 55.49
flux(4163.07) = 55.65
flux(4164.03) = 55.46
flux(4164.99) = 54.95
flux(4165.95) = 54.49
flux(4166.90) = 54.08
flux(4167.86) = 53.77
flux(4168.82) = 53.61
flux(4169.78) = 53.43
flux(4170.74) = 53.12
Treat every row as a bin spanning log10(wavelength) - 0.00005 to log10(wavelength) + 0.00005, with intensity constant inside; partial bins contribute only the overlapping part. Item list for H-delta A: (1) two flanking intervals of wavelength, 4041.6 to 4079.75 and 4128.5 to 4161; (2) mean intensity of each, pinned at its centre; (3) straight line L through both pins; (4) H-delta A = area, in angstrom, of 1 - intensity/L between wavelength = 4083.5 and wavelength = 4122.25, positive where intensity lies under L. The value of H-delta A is 3.7 angstrom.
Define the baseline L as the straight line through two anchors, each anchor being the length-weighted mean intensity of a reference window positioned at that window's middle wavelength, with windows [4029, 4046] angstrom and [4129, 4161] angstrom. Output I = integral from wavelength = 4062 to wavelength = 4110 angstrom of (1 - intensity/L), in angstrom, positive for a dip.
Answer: 3.38 angstrom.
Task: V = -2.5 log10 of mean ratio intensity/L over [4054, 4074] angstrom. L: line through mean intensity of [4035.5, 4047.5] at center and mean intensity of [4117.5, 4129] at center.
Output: 0.03 mag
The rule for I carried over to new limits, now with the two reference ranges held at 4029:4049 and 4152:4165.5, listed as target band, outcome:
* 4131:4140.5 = 0.1 angstrom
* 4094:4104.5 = 1.5 angstrom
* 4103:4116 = 1.7 angstrom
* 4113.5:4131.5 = 0.2 angstrom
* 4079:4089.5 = 0.5 angstrom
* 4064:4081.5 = 0.2 angstrom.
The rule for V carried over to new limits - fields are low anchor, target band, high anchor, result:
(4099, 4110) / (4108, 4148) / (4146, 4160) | -0.06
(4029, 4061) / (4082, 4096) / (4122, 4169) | 0.09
